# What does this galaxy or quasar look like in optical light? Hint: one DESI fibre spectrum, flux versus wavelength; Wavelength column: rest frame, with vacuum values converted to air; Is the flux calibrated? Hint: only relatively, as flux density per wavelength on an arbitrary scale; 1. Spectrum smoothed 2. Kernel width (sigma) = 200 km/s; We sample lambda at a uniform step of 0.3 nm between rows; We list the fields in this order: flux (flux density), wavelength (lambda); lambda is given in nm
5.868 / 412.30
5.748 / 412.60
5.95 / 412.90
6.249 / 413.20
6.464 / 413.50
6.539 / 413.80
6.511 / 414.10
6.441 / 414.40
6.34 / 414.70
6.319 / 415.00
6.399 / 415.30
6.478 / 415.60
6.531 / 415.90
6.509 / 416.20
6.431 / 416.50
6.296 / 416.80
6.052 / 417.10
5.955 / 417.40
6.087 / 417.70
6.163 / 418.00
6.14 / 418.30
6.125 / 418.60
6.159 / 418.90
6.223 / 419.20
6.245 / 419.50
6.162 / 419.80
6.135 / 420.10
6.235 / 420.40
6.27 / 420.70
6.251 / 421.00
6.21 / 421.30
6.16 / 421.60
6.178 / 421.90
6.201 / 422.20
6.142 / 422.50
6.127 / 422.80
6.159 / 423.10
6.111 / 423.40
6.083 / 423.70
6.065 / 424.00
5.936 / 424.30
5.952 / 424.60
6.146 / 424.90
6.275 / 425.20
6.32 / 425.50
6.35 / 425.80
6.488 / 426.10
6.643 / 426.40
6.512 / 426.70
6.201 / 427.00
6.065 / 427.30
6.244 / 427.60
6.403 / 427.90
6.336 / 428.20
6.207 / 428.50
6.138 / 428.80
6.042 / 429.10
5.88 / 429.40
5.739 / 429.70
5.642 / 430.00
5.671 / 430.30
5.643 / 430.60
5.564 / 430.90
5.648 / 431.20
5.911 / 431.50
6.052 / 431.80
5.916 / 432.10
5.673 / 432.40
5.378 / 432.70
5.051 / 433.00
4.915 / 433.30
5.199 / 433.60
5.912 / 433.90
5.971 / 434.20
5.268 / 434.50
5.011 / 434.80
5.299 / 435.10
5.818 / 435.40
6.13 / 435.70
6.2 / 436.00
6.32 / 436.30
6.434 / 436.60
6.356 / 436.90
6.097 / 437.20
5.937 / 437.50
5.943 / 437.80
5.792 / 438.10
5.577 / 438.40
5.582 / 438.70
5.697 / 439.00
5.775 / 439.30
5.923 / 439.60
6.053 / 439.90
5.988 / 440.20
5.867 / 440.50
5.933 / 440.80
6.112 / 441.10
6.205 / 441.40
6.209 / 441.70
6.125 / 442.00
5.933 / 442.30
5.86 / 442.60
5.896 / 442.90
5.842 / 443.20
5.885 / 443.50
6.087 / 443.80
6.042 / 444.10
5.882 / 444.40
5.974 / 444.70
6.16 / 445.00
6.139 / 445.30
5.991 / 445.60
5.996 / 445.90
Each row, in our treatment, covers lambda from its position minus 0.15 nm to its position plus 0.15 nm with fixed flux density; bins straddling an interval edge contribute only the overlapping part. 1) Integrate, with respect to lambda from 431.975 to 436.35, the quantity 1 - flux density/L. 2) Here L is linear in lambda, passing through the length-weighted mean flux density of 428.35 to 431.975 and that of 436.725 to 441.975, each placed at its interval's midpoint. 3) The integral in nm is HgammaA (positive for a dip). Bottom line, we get 0.23 nm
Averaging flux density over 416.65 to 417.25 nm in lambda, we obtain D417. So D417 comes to 6.17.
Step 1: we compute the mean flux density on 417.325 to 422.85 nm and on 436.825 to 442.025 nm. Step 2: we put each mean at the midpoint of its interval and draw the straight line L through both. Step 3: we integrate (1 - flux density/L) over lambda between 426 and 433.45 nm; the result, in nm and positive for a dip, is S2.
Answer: 0.18 nm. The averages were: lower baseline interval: 6.17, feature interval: 5.91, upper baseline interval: 5.94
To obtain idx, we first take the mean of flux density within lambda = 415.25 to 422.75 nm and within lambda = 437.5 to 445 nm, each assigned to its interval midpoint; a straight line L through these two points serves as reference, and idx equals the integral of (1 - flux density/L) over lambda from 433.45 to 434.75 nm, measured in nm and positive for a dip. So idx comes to 0.10 nm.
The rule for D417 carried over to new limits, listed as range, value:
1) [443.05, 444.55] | 5.95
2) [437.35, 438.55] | 5.81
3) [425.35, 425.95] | 6.33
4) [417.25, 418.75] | 6.09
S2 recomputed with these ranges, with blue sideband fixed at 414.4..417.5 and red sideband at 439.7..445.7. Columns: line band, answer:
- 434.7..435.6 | 0.098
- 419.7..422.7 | 0.040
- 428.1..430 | 0.050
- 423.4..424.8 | 0.048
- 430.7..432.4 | 0.096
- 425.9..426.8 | -0.047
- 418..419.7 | 0.035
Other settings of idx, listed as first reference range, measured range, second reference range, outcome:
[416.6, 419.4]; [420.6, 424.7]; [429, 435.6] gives -0.11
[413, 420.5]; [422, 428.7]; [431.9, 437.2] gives -0.24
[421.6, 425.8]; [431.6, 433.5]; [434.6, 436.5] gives 0.12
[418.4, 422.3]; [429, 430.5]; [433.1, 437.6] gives 0.04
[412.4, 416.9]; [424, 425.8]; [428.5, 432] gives -0.04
